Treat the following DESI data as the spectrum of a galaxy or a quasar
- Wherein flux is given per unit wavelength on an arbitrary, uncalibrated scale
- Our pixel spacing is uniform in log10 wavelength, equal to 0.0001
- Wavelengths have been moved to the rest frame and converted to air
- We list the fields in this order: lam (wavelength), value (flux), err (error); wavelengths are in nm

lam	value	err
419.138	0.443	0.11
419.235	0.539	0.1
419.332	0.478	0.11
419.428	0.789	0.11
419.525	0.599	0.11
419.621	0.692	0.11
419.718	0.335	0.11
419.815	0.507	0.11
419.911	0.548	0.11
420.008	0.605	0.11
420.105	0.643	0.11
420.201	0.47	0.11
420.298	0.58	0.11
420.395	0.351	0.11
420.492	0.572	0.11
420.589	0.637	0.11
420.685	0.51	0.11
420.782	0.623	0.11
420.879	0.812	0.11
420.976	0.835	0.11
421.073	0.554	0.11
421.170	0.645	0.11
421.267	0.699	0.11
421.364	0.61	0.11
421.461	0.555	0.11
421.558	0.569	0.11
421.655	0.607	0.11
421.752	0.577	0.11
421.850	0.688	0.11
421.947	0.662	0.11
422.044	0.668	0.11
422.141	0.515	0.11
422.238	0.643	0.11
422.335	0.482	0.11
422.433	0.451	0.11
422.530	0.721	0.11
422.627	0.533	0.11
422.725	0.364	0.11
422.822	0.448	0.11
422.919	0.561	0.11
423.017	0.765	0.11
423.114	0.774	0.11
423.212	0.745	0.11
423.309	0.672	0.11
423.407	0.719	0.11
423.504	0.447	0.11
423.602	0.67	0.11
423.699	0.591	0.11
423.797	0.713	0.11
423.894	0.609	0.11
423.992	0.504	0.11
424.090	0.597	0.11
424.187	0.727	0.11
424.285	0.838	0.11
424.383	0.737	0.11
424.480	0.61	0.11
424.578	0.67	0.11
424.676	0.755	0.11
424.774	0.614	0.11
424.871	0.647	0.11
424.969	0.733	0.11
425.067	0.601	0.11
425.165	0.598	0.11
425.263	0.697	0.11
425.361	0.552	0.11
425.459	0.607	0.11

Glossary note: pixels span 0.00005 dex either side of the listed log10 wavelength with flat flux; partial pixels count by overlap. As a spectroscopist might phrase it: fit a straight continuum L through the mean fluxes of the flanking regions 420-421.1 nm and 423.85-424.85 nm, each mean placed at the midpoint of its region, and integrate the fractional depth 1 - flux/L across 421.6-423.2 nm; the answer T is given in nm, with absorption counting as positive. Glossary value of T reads 0.09 nm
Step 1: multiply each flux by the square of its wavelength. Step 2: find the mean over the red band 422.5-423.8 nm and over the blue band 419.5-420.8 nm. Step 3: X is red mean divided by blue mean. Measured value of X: 1.1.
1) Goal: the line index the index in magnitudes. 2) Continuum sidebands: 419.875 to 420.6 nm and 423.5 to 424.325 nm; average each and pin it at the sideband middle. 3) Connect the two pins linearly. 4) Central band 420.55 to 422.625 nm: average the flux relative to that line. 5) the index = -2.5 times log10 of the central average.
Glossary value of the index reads -0.07 mag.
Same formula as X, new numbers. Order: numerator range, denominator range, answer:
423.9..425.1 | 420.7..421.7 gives 1.05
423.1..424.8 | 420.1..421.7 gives 1.12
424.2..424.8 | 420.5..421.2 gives 1.10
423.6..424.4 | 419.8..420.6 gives 1.24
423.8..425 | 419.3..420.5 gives 1.24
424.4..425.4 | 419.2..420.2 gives 1.17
